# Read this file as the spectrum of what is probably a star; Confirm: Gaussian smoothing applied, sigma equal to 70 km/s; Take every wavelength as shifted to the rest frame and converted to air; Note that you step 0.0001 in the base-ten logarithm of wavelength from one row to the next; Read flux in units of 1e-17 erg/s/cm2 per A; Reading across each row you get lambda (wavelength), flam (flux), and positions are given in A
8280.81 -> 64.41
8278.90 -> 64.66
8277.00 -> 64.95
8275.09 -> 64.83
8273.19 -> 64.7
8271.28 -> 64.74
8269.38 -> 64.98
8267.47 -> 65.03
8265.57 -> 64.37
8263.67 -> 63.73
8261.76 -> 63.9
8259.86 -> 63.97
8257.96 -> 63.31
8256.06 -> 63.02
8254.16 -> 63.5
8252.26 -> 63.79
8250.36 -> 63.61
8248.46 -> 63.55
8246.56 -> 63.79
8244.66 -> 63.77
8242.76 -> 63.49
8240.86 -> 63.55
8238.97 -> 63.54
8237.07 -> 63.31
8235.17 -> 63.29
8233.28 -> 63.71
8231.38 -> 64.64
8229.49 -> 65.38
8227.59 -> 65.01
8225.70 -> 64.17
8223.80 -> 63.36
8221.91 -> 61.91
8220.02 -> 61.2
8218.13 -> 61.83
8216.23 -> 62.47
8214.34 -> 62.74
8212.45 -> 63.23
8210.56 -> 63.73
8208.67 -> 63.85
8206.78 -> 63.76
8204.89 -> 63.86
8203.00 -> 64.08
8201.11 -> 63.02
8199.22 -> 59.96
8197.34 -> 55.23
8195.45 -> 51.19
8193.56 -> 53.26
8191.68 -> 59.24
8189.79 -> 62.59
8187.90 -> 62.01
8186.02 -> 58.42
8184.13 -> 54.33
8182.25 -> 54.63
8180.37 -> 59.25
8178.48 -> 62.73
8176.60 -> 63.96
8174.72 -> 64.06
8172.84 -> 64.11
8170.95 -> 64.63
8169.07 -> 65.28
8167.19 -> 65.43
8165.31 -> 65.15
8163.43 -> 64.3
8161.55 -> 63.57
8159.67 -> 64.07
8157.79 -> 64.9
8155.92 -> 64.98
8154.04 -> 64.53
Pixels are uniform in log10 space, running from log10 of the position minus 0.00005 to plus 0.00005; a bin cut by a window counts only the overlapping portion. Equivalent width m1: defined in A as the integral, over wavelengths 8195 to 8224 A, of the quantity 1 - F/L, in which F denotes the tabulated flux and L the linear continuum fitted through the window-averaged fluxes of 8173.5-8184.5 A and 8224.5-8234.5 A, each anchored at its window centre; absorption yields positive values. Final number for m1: 0.5 A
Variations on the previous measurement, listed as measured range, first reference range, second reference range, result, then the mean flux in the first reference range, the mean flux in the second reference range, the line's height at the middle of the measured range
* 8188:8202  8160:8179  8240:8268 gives 1.3 A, 64.3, 63.7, 64.2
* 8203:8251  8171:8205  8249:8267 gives -1.2 A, 59.8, 63.7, 62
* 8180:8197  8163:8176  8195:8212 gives 1.6 A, 64.7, 61.3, 62.8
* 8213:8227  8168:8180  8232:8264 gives 0.2 A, 63.9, 63.6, 63.7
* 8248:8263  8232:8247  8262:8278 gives 0.1 A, 63.6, 64.6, 64.1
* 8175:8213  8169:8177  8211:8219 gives 2.0 A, 64.3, 62.6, 63.5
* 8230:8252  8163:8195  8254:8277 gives -0.1 A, 61.2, 64.2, 63.4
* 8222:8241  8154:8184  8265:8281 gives 0.1 A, 63.2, 64.8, 64.1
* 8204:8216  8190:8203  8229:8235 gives -0.6 A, 57.8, 64.4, 60.3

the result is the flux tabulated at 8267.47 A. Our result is 65.03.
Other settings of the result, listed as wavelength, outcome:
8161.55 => 63.57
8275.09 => 64.83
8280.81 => 64.41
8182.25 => 54.63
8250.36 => 63.61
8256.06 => 63.02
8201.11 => 63.02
